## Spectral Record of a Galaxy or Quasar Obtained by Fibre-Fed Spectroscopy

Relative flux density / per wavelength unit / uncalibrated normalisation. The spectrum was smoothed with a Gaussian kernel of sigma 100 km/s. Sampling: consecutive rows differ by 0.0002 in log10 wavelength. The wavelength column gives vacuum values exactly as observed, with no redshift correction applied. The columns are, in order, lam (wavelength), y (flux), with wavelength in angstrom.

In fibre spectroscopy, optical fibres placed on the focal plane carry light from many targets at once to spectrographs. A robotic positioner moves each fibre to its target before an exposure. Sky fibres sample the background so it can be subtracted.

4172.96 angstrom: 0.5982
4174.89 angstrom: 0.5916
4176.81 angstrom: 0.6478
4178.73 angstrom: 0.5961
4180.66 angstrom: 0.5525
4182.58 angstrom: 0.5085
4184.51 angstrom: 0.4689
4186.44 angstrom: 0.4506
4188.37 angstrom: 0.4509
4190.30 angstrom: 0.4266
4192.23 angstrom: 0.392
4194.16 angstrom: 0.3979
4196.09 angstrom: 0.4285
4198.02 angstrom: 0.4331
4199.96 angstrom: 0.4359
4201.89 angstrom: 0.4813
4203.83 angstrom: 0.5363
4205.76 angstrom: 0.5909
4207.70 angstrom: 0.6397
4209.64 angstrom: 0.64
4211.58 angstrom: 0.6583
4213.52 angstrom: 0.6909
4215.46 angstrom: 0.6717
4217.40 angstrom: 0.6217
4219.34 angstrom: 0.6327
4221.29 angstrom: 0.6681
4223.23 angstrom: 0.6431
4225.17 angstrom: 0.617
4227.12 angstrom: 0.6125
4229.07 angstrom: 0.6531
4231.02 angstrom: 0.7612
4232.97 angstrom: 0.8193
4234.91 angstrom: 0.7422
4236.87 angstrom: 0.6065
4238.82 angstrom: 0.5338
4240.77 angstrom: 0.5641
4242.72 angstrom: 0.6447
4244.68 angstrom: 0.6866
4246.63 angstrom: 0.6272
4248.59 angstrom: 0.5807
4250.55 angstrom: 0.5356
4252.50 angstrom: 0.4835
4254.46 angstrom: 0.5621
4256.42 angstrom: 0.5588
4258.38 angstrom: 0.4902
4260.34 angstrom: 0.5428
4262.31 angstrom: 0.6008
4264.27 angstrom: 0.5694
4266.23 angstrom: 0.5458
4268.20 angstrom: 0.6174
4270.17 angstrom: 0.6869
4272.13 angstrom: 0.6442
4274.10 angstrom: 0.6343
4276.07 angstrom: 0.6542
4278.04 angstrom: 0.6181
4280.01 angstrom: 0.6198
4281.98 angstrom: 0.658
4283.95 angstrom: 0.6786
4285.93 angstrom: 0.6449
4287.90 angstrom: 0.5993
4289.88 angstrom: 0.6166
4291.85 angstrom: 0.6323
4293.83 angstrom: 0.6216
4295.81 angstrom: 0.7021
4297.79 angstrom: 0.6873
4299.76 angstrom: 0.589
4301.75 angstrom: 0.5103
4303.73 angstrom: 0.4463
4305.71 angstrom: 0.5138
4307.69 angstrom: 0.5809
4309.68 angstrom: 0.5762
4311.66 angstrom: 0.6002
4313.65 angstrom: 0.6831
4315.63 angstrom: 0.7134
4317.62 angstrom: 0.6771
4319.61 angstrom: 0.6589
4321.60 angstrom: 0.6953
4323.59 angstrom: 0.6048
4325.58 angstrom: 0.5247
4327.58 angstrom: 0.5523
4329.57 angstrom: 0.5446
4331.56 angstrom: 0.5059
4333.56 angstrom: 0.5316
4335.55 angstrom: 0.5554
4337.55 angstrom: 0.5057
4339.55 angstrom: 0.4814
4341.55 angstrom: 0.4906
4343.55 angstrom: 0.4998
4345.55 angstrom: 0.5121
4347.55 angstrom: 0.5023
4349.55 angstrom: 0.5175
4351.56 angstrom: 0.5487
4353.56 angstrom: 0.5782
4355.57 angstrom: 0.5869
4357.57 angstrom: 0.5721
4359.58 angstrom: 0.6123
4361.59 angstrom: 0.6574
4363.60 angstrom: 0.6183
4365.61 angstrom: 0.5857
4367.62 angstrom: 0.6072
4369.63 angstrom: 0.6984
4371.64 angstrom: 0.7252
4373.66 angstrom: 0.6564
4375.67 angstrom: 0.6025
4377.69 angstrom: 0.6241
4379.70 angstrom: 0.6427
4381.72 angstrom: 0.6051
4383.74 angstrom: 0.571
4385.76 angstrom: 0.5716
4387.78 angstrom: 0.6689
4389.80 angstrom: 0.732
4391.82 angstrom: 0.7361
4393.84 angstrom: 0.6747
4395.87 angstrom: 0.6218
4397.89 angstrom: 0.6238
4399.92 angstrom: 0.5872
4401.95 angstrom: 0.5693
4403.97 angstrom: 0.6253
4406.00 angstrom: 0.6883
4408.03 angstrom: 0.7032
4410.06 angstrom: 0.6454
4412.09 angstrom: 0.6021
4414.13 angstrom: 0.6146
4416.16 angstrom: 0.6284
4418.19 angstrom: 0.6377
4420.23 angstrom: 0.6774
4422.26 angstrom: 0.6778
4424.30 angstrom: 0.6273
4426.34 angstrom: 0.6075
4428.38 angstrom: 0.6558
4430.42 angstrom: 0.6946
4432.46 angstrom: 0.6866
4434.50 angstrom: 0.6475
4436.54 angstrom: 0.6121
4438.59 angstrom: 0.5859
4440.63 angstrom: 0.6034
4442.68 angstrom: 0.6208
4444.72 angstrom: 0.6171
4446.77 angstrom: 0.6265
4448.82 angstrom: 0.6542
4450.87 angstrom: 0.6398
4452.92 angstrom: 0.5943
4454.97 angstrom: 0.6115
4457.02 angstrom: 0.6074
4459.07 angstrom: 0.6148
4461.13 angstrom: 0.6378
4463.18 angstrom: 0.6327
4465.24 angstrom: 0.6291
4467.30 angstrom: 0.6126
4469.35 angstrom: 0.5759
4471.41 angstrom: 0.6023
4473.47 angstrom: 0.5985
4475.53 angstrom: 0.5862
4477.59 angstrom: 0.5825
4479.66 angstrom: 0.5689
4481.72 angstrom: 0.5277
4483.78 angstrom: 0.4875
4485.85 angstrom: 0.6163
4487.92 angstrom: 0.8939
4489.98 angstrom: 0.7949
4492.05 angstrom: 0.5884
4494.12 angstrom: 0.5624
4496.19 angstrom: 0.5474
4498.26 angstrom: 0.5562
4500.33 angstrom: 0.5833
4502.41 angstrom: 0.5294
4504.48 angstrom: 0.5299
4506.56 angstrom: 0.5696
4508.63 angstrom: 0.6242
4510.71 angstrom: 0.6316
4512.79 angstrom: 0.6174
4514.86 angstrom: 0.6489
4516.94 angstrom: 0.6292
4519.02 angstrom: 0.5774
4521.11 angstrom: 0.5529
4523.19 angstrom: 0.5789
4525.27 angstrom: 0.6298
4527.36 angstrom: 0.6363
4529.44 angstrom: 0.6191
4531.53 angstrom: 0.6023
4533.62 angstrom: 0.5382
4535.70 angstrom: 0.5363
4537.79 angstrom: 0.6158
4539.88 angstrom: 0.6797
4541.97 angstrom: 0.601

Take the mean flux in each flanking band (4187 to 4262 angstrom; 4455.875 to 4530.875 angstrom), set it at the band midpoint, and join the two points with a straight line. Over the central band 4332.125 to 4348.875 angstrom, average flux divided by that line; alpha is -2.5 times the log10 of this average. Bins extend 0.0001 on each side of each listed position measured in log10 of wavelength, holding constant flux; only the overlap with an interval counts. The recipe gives 0.16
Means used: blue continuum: 0.58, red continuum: 0.605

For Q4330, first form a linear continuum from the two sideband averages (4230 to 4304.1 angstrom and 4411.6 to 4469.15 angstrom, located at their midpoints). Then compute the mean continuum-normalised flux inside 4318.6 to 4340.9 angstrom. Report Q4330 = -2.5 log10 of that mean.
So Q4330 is 0.113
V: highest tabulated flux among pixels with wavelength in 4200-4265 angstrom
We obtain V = 0.8193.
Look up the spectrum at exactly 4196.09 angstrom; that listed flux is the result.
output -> 0.4285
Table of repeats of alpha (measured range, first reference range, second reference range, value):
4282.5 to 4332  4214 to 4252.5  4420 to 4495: 0.05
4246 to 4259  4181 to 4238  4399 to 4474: 0.07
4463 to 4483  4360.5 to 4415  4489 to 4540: 0.04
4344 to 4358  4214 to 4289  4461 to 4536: 0.13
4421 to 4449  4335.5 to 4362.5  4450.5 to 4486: -0.10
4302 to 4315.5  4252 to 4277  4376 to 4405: 0.05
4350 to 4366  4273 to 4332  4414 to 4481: 0.04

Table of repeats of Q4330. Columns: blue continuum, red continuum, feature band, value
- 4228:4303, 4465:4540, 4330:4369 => 0.111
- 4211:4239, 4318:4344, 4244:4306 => 0.023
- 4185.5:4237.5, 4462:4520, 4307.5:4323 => -0.106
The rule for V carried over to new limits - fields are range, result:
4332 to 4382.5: 0.7252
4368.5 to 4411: 0.7361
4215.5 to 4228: 0.6681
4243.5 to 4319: 0.7134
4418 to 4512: 0.8939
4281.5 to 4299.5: 0.7021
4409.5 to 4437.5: 0.6946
